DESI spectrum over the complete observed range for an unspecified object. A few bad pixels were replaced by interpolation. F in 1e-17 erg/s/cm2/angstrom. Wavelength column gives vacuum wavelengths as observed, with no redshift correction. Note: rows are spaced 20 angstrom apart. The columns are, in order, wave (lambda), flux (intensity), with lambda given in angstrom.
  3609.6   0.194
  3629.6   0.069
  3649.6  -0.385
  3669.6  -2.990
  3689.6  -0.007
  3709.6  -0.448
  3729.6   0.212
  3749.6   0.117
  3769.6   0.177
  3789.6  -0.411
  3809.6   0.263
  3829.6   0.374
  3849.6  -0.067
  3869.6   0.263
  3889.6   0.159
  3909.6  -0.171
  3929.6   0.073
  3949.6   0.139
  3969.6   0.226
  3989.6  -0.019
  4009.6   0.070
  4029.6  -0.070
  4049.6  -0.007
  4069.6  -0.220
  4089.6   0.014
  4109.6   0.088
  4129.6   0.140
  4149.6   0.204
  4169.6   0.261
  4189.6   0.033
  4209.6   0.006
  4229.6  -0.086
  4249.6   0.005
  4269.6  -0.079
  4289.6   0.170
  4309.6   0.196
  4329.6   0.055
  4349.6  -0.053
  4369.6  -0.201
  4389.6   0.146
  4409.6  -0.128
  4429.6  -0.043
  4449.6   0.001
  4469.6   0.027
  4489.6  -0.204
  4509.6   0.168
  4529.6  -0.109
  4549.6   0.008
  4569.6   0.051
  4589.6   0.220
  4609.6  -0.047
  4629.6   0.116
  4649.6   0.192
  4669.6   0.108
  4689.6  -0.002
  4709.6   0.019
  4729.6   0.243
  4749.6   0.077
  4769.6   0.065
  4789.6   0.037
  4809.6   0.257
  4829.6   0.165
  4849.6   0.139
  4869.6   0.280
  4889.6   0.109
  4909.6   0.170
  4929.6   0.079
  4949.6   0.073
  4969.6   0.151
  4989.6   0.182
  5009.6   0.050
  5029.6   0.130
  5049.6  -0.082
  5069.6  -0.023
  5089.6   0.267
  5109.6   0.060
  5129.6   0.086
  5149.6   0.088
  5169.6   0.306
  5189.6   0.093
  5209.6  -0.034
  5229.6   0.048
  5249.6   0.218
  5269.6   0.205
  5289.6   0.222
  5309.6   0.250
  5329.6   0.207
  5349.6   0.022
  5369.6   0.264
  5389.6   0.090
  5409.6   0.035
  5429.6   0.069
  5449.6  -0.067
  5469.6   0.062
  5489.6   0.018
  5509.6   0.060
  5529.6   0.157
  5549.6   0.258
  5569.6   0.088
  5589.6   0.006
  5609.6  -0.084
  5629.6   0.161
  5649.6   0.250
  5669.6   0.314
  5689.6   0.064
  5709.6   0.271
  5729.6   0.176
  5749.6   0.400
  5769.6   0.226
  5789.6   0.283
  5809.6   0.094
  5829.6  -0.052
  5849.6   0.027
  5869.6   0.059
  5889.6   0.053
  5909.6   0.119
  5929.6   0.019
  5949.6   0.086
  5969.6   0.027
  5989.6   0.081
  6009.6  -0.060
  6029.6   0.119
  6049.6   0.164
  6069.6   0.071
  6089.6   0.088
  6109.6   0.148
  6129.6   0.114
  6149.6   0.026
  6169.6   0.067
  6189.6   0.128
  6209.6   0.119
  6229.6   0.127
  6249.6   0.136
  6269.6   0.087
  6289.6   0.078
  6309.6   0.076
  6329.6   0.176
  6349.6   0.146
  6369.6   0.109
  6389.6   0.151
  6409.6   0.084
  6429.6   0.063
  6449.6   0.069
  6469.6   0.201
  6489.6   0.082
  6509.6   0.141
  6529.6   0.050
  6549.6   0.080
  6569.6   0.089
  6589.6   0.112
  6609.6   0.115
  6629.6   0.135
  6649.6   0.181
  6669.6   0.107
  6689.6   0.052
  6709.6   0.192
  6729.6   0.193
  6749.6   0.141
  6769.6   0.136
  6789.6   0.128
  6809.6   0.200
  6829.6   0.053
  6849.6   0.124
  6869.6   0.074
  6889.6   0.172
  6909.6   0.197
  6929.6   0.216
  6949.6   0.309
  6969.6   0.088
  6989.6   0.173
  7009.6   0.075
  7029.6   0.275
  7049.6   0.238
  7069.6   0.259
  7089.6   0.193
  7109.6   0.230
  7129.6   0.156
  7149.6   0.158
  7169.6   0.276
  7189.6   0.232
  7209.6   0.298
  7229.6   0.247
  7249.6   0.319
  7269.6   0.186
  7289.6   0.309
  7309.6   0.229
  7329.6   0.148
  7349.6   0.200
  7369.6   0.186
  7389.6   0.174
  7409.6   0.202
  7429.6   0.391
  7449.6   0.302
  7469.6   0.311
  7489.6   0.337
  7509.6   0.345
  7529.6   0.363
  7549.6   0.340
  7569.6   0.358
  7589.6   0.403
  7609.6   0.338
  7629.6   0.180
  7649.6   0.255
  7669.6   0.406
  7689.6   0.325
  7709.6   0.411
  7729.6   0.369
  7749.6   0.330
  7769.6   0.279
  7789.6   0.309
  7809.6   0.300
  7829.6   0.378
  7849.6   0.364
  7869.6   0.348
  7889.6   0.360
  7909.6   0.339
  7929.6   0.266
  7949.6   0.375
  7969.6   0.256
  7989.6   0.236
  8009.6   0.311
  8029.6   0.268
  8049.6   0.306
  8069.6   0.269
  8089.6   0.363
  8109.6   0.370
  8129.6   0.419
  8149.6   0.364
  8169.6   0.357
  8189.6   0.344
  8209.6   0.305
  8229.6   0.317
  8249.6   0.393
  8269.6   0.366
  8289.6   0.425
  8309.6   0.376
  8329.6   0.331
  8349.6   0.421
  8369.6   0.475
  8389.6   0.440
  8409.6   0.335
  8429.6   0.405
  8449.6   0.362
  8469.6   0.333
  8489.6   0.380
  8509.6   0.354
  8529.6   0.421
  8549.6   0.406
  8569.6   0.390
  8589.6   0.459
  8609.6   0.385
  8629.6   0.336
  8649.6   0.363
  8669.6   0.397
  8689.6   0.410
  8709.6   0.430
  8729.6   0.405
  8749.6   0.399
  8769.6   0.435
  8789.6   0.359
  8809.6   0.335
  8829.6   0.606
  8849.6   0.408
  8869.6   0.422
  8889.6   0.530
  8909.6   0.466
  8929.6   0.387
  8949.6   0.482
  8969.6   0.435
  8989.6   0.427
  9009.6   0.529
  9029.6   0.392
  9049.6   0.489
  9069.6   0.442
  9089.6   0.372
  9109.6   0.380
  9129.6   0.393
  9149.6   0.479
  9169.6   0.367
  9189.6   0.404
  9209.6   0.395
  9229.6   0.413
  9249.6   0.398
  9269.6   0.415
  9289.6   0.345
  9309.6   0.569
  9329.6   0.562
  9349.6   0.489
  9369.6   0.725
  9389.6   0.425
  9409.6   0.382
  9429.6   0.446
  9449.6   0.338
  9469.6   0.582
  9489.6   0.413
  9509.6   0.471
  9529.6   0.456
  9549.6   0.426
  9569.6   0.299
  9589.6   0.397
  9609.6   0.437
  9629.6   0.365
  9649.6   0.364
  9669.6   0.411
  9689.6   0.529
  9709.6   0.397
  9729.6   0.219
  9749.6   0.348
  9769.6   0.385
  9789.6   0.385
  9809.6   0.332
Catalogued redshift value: 0.862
